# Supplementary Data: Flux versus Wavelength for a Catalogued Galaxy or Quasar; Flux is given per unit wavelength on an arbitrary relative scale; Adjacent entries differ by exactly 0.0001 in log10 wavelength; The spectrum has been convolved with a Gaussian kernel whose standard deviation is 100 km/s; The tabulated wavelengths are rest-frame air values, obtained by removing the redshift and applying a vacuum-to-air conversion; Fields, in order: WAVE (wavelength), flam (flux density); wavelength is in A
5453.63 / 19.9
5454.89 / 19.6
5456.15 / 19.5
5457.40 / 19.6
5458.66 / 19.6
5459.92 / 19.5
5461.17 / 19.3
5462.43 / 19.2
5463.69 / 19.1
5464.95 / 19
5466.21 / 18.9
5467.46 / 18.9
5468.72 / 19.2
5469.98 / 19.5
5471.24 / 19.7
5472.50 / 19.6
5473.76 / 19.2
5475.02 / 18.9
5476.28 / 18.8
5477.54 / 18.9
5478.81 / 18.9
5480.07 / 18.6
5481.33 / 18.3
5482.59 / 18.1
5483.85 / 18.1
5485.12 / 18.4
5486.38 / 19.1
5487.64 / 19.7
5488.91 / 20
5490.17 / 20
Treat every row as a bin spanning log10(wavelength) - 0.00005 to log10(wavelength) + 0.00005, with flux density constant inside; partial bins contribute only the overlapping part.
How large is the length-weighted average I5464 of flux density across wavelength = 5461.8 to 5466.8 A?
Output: 19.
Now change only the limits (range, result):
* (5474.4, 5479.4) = 18.8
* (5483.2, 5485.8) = 18.3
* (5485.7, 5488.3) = 19.4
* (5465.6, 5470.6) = 19.2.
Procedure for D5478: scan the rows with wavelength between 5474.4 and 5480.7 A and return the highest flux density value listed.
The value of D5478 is 18.9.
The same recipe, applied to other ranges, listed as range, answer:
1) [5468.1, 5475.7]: 19.7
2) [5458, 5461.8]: 19.6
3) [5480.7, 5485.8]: 18.4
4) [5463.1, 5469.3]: 19.2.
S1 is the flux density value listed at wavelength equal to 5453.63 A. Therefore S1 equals 19.9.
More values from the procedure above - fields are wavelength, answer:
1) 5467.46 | 18.9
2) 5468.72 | 19.2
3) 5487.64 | 19.7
